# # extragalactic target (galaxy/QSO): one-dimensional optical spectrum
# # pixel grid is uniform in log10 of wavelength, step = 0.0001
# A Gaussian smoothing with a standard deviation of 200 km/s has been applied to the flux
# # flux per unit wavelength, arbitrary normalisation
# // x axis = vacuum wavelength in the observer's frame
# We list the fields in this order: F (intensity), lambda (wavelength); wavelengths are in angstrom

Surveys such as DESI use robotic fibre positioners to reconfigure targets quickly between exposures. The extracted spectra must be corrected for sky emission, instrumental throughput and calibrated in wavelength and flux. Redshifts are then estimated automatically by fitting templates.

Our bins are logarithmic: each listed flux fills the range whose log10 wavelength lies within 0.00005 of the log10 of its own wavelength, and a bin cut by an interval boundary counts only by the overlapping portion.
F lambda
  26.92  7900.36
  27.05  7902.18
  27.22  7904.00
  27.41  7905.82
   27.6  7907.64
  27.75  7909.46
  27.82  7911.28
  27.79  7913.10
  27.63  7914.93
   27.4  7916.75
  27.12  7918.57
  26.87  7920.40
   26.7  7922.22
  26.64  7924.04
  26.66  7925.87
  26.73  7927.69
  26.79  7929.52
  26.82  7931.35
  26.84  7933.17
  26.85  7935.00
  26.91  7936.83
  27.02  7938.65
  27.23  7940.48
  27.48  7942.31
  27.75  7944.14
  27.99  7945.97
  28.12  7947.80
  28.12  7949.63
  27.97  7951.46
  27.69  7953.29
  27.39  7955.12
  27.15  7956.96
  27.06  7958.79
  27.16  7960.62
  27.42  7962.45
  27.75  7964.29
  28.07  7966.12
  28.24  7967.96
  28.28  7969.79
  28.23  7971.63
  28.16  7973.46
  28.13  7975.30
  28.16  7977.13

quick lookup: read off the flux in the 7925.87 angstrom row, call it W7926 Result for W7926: 26.66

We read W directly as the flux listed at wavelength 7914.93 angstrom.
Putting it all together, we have 27.63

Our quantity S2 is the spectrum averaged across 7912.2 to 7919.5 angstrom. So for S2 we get 27.5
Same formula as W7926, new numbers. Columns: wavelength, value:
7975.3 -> 28.13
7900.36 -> 26.92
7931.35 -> 26.82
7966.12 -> 28.07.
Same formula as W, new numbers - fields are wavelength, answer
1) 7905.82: 27.41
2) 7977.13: 28.16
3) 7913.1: 27.79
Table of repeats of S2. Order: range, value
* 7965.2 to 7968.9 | 28.2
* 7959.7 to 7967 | 27.6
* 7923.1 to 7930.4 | 26.7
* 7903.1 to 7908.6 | 27.4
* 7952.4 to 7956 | 27.6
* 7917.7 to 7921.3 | 26.9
